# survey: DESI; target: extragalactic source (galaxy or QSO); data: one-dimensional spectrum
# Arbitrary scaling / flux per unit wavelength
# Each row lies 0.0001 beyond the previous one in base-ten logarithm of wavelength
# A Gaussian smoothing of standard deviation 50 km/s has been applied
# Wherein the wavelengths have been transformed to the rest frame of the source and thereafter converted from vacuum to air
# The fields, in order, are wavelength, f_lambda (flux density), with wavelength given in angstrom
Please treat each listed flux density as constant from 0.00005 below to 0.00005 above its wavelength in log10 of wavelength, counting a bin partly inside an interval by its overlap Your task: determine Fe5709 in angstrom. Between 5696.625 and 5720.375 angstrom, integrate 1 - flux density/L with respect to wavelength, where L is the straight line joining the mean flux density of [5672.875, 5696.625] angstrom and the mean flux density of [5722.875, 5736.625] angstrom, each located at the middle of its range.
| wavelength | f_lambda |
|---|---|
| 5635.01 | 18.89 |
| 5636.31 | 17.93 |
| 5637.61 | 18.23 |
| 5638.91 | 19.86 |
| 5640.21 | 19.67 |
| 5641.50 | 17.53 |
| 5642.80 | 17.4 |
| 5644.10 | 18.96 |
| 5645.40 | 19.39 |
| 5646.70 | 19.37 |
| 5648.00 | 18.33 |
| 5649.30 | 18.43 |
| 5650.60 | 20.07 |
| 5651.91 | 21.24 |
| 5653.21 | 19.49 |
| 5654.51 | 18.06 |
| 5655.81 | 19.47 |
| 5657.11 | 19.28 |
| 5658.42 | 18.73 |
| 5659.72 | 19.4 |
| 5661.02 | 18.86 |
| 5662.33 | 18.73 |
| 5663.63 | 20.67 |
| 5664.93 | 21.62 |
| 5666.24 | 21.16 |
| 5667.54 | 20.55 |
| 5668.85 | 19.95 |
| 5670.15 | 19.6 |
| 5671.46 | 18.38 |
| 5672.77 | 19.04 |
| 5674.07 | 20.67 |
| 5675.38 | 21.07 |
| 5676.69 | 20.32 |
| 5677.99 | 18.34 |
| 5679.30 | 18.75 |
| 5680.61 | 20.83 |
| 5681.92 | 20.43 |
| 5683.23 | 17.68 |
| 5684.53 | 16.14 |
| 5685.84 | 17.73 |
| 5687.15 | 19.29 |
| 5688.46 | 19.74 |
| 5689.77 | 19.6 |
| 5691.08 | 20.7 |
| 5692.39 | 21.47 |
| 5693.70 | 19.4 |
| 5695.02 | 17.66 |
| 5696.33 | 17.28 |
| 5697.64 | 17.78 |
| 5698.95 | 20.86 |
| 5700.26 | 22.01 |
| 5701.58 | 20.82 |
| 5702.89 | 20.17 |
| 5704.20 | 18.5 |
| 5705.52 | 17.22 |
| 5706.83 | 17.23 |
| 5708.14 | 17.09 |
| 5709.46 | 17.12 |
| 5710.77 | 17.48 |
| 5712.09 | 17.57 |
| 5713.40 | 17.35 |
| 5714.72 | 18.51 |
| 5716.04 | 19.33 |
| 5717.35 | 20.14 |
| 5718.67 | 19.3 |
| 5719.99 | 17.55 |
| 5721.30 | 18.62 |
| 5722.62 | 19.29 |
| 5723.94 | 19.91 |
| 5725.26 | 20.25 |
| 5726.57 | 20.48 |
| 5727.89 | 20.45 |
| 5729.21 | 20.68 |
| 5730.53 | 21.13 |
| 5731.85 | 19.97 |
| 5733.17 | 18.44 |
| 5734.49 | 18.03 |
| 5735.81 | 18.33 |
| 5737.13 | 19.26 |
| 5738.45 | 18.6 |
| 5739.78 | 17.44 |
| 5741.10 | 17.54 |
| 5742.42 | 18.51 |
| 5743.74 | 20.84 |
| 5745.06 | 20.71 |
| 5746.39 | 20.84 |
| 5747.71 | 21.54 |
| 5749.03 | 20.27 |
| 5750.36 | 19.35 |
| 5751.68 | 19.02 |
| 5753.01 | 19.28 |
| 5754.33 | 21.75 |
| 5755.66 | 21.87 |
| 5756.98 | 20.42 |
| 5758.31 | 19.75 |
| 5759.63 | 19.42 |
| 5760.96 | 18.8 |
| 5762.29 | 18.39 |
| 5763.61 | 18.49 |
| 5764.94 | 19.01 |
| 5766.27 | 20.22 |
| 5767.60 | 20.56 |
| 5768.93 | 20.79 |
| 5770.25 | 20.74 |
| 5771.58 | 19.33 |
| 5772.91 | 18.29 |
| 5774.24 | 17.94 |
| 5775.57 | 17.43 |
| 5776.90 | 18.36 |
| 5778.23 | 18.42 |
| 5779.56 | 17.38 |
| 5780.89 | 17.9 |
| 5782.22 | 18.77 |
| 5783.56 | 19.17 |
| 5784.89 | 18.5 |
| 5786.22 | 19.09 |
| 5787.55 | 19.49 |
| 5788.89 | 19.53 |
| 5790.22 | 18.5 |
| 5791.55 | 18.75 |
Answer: 1.1 angstrom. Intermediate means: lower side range 19.3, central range 18.7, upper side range 19.8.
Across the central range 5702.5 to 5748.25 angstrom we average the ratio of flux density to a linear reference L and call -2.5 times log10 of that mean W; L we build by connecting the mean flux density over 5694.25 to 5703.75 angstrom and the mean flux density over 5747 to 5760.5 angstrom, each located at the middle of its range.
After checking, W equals 0.05 mag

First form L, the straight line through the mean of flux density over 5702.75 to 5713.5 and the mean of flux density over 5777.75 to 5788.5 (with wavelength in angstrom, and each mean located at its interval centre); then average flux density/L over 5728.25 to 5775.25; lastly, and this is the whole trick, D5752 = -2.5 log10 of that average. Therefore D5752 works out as -0.08 mag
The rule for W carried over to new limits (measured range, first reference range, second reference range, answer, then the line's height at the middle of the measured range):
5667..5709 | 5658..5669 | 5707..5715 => -0.03 mag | 18.7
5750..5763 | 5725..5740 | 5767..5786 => -0.04 mag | 19.1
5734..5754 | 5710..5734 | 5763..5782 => -0.01 mag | 19.1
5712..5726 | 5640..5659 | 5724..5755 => 0.03 mag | 19.5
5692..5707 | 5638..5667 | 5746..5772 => 0.02 mag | 19.6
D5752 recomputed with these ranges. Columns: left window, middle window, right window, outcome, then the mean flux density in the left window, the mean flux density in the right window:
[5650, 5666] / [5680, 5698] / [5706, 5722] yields -0.01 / 19.7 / 18.1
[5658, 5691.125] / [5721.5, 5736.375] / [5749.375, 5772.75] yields 0.00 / 19.5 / 19.8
